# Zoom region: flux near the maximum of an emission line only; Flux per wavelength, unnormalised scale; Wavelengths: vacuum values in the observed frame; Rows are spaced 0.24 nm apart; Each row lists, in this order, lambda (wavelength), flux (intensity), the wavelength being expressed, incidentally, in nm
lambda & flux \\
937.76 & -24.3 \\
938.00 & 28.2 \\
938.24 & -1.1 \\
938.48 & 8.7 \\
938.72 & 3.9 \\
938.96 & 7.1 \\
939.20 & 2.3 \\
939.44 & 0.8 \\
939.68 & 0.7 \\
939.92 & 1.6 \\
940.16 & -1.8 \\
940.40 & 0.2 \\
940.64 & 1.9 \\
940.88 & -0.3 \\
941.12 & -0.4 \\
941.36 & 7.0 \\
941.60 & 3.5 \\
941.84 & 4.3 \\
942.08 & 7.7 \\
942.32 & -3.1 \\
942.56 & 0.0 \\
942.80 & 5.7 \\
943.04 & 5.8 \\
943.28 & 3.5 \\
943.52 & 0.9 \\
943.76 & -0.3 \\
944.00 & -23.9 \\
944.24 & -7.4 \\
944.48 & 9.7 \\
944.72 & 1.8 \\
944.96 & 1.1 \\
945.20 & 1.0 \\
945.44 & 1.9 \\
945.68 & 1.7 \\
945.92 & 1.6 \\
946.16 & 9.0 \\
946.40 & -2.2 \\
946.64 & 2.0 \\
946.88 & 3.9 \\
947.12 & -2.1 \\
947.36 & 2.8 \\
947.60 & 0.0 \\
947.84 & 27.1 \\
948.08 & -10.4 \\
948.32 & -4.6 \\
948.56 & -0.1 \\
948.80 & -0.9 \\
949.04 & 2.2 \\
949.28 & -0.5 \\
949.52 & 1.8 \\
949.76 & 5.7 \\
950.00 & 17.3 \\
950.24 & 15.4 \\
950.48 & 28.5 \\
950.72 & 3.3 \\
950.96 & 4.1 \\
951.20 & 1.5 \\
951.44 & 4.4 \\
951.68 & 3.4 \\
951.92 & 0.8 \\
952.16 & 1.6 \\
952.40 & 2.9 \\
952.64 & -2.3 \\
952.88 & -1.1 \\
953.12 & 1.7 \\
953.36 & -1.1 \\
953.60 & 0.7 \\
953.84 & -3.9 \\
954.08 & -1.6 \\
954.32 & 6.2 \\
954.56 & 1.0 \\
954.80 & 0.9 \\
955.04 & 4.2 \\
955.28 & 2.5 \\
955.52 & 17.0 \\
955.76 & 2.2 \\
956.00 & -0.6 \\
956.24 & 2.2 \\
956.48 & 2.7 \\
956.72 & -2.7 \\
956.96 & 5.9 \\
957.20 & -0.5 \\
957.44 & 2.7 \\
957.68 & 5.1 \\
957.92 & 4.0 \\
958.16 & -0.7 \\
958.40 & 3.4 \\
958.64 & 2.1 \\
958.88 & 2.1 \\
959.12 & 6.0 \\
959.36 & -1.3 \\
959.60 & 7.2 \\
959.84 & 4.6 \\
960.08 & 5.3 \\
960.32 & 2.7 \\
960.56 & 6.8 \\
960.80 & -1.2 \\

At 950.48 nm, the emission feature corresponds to H-gamma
